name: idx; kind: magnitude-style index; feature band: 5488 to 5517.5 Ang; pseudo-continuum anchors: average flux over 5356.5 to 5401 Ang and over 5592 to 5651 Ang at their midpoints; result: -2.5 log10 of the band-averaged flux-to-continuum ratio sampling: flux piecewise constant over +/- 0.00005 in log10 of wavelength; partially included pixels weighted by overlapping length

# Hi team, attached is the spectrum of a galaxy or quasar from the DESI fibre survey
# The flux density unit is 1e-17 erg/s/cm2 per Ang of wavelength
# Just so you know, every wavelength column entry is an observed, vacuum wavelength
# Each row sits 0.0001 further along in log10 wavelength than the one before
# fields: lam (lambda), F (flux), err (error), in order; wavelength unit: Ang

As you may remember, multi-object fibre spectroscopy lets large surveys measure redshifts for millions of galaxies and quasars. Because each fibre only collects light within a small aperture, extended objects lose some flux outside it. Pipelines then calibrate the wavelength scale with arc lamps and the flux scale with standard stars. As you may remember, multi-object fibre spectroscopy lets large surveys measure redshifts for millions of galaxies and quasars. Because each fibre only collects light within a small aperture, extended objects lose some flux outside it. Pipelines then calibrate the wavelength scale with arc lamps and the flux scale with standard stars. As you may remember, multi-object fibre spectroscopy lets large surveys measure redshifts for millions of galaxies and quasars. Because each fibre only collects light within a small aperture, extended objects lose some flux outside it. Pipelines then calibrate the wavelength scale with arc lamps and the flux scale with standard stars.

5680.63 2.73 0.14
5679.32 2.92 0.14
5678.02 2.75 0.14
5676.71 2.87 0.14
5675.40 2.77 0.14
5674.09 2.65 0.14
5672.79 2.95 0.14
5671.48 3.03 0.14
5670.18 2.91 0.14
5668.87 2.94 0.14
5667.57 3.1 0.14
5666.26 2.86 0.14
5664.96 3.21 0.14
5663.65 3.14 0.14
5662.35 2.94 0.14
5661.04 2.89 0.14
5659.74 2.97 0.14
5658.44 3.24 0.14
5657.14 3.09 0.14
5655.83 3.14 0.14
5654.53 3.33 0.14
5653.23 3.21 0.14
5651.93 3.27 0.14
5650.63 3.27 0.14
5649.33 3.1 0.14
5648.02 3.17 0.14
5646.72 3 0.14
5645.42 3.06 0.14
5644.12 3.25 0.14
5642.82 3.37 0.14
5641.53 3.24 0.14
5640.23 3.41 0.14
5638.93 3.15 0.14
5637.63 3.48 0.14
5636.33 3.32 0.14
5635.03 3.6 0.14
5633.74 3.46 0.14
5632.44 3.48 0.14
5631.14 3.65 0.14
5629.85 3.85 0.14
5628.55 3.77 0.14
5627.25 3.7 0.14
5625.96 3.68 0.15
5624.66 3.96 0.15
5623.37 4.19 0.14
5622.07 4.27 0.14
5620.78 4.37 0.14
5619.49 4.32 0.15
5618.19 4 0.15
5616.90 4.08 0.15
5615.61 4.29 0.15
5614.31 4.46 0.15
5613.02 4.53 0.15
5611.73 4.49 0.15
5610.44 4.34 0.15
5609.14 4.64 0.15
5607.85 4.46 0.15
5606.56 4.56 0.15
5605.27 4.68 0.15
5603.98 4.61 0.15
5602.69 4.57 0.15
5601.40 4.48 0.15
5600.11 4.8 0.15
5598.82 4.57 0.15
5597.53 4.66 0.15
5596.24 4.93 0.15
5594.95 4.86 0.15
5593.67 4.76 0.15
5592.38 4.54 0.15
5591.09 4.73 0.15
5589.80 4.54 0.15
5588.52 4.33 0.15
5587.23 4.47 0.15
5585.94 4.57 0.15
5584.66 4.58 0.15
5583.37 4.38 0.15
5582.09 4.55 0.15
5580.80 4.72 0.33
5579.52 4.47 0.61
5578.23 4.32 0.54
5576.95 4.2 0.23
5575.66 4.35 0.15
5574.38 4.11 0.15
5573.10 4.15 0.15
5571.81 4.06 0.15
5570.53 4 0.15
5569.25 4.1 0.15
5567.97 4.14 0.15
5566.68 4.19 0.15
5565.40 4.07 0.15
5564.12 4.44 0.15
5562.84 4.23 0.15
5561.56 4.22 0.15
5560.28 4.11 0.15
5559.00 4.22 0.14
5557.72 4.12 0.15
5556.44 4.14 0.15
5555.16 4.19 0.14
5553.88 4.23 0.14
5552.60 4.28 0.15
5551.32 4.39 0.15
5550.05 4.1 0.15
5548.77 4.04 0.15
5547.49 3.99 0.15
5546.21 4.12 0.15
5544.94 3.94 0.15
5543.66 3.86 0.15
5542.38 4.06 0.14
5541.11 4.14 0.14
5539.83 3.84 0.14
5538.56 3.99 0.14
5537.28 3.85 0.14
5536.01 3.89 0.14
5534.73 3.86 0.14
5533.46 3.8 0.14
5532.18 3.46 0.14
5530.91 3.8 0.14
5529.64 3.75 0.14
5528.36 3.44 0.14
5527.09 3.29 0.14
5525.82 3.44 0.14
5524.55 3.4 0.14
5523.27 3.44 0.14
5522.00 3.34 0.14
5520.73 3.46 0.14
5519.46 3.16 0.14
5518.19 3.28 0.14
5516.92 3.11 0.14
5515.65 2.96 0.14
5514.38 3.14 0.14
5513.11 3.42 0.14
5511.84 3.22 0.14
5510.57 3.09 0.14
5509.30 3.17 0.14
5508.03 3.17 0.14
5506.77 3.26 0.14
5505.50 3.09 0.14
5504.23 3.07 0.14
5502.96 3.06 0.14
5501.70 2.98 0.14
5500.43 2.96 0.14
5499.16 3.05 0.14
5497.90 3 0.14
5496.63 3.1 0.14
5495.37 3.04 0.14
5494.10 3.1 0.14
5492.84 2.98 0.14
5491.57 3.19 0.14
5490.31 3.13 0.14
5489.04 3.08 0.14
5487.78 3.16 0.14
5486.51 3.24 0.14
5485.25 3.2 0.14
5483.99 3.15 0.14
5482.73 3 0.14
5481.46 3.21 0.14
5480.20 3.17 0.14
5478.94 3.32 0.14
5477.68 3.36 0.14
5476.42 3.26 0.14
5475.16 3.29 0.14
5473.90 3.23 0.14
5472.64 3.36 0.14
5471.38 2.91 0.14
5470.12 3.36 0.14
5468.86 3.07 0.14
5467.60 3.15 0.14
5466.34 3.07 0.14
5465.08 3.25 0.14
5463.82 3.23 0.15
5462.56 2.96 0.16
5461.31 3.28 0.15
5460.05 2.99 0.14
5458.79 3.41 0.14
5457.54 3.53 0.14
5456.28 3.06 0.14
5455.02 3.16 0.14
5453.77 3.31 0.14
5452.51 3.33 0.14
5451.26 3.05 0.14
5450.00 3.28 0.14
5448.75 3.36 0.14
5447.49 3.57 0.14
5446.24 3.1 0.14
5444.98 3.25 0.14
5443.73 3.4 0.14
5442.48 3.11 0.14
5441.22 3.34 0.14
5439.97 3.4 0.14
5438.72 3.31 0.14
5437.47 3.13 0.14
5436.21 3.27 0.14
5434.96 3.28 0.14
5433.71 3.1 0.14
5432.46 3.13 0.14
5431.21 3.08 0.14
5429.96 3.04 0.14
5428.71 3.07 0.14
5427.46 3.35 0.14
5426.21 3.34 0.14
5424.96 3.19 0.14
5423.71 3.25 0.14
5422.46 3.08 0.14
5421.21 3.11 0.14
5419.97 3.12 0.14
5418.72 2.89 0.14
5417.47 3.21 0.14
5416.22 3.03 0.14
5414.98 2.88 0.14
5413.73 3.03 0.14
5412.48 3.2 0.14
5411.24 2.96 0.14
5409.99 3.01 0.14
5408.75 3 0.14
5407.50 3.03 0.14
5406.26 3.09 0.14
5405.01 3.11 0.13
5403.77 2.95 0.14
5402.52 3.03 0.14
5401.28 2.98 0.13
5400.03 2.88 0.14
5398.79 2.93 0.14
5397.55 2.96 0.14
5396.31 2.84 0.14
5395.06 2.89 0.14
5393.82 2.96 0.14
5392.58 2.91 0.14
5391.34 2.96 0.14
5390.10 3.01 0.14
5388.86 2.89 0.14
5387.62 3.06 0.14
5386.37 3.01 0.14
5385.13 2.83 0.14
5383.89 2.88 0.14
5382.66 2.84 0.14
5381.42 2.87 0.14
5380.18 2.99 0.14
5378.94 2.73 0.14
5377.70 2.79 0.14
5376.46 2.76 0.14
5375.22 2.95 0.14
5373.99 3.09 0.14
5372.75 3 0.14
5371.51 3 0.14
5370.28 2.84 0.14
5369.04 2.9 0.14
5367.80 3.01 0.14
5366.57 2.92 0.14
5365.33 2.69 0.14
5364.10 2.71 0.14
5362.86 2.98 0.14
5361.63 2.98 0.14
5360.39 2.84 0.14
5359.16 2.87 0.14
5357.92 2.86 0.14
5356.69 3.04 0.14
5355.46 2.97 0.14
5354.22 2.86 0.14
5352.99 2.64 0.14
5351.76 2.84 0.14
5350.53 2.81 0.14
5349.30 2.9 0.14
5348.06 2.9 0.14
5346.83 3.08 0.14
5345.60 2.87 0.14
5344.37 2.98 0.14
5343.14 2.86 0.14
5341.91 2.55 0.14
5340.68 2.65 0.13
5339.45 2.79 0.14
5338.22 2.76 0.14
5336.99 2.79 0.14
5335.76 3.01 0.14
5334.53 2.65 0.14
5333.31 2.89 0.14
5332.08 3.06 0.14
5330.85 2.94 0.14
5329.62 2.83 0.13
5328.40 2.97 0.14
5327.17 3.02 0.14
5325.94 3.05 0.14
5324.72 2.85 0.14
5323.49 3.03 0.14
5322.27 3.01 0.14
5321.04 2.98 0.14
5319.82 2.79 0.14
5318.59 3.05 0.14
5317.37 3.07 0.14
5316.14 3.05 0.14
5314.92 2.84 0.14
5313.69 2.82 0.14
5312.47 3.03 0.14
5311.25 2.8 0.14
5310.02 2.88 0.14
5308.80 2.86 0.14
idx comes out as 0.12 mag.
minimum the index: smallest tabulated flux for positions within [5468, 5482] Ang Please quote 2.91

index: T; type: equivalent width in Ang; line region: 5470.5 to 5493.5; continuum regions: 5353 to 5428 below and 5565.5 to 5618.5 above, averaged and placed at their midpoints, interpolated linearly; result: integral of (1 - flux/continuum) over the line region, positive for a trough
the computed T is 2.9 Ang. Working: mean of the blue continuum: 2.97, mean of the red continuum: 4.44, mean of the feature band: 3.18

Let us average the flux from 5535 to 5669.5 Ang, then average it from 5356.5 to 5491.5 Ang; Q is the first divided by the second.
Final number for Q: 1.29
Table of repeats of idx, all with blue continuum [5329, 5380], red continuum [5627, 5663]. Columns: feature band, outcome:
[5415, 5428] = -0.063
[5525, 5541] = -0.185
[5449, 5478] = -0.064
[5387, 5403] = -0.007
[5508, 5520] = -0.024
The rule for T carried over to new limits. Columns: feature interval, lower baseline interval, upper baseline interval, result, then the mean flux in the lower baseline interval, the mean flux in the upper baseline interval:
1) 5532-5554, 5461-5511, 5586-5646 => -2.6 Ang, 3.14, 4.13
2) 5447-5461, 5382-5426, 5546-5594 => 0.5 Ang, 3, 4.29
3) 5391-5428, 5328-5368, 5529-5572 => 2.1 Ang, 2.86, 4.05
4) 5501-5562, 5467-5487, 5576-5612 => 3.1 Ang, 3.21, 4.56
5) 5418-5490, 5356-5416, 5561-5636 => 3.5 Ang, 2.94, 4.3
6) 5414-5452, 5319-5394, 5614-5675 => -2.0 Ang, 2.89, 3.41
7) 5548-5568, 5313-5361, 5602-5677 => -4.7 Ang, 2.89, 3.58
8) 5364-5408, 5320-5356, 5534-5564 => 3.2 Ang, 2.88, 4.08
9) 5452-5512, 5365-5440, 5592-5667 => 2.4 Ang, 3.02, 3.82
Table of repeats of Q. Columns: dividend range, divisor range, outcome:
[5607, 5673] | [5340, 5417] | 1.22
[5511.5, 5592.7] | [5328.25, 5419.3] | 1.37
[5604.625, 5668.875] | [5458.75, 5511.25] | 1.15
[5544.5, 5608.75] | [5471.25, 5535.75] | 1.35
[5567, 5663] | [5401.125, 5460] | 1.26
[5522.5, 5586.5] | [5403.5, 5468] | 1.28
